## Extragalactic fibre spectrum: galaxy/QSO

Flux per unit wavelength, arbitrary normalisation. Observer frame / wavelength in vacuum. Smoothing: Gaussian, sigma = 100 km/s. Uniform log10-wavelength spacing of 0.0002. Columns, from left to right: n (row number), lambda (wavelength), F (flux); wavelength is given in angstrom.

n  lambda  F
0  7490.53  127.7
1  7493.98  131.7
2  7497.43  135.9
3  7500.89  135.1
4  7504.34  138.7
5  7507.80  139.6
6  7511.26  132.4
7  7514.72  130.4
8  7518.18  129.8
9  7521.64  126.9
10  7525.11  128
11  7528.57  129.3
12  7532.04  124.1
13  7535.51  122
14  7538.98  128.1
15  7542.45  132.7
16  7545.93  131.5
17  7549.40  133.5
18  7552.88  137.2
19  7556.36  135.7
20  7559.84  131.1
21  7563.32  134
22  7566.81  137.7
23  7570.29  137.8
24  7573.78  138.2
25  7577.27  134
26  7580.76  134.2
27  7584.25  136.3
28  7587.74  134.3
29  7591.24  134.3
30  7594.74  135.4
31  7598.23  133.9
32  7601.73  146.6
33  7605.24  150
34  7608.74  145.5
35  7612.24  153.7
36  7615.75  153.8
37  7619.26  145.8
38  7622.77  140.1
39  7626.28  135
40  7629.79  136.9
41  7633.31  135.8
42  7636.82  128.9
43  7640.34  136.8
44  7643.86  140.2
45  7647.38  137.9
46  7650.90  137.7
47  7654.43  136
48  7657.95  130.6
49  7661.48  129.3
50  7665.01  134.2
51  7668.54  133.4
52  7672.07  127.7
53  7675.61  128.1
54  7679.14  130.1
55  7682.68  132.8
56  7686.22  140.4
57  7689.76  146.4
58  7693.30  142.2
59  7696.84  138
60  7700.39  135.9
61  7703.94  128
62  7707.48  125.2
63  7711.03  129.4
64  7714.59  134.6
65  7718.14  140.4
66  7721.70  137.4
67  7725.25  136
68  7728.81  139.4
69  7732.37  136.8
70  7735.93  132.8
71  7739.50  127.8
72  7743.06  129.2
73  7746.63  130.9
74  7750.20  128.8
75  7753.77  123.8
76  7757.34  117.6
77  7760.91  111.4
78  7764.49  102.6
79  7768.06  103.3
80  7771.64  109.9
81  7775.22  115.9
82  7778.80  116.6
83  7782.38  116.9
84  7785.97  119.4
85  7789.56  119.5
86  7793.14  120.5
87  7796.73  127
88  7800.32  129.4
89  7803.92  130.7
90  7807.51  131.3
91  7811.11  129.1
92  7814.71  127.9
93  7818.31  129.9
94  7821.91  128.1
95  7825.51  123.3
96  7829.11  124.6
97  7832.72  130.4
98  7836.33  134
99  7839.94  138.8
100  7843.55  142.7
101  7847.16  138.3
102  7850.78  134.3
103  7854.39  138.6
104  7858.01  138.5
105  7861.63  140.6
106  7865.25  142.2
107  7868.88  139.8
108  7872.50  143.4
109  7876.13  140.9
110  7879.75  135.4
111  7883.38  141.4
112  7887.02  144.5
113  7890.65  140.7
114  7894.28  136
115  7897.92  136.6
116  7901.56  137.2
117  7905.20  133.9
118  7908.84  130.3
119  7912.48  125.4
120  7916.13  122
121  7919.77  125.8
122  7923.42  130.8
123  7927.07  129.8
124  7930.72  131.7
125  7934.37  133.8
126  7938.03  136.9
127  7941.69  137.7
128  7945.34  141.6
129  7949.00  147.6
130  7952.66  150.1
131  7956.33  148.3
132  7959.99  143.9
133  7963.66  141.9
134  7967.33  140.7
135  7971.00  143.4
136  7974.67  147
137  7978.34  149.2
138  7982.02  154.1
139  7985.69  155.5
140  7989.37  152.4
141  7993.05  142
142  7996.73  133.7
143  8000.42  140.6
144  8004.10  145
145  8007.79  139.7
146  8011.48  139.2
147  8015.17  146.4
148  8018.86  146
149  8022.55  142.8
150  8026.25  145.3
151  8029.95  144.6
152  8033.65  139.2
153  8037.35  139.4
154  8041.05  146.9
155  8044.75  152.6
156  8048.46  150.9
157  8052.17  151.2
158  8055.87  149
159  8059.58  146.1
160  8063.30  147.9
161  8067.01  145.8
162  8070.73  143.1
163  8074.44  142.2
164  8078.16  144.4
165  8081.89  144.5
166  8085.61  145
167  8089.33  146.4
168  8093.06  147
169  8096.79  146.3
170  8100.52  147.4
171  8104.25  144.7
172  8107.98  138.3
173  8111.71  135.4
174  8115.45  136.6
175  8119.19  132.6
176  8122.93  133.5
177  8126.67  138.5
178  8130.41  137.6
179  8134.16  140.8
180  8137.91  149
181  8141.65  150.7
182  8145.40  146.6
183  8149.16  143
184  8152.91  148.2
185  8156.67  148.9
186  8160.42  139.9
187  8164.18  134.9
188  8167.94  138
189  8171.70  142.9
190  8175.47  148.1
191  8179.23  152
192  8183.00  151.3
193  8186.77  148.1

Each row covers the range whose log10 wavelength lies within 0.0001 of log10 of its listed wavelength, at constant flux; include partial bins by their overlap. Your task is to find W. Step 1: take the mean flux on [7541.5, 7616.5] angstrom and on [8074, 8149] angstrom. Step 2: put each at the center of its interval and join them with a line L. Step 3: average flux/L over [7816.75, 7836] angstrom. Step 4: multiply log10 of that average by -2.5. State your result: 0.10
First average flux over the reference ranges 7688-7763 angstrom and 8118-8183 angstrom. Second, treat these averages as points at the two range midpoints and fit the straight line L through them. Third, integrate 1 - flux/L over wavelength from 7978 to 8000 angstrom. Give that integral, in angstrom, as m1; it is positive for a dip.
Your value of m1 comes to -1.3 angstrom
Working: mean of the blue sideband 132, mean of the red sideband 143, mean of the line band 147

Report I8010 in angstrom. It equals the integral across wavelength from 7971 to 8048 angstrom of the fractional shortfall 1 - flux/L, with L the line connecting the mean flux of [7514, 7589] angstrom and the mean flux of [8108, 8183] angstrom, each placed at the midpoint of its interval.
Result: -2.9 angstrom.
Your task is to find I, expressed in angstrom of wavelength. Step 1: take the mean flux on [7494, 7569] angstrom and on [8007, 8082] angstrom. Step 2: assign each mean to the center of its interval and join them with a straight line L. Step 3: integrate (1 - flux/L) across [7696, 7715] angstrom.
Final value 0.7 angstrom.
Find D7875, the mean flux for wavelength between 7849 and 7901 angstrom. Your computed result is 139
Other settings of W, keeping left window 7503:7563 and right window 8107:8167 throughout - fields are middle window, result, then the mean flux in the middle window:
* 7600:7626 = -0.11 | 147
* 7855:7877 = -0.03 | 141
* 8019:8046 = -0.04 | 144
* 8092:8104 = -0.05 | 147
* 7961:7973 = -0.03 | 142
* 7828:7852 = 0.01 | 135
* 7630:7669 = -0.01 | 135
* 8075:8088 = -0.03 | 144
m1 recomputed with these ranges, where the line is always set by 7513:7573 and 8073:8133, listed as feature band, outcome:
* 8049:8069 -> -1.1 angstrom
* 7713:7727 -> -0.3 angstrom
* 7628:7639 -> -0.1 angstrom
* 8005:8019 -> -0.3 angstrom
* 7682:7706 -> -0.7 angstrom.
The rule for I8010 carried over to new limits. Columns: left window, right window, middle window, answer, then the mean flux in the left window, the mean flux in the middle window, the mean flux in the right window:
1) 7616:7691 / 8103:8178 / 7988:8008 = -0.34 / 136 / 142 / 141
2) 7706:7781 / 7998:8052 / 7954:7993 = -1.84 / 125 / 147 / 144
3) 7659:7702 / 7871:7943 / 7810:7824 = 0.63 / 135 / 129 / 135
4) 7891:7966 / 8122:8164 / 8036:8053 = -1.00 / 136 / 148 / 143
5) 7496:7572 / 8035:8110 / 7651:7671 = 0.38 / 132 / 133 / 146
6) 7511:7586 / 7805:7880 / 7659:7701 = -0.47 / 132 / 135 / 135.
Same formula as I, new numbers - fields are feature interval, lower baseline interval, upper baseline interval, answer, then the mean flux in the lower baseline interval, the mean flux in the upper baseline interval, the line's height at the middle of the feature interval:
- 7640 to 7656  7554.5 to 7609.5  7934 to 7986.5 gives 0.1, 137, 145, 139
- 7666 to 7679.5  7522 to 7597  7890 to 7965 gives 0.4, 133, 136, 134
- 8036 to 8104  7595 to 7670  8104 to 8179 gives -2.5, 139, 142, 141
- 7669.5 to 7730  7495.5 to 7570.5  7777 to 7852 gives -2.3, 132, 128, 130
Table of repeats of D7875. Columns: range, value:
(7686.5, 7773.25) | 129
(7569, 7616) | 140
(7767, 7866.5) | 128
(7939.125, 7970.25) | 144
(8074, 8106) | 145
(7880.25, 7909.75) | 138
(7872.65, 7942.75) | 134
